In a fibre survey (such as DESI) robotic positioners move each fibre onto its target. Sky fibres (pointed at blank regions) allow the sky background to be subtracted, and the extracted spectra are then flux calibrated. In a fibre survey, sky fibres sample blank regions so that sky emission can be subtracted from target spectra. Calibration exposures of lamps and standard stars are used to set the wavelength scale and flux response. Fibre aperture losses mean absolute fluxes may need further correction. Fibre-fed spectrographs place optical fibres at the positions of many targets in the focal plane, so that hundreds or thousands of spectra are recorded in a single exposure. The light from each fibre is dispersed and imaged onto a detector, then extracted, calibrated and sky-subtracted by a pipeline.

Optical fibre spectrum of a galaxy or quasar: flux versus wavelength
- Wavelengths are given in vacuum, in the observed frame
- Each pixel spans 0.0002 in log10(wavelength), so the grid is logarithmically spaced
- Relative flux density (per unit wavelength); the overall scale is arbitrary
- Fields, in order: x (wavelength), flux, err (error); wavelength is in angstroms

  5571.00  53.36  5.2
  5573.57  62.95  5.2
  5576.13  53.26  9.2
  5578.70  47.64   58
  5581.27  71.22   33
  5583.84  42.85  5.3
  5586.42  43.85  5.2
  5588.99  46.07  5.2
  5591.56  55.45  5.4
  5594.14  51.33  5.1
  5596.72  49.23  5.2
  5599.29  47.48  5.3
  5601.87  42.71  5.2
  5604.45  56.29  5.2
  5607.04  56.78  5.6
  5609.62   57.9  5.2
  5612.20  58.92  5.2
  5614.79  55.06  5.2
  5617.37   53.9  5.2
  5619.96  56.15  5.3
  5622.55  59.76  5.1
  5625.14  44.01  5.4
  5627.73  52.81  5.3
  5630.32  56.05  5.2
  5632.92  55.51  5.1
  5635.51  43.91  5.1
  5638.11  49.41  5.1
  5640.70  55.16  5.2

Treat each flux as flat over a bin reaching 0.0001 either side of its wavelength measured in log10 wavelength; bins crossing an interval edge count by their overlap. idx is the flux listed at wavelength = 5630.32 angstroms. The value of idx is 56.05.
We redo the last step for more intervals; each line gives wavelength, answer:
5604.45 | 56.29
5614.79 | 55.06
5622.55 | 59.76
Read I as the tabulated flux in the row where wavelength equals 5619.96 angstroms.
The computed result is 56.15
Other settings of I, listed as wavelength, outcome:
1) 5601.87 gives 42.71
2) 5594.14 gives 51.33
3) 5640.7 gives 55.16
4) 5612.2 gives 58.92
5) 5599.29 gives 47.48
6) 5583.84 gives 42.85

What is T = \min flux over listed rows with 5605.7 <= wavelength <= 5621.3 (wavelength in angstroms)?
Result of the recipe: 53.9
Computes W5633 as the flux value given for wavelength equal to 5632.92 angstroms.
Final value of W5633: 55.51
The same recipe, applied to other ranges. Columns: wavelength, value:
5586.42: 43.85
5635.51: 43.91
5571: 53.36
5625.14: 44.01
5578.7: 47.64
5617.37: 53.9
